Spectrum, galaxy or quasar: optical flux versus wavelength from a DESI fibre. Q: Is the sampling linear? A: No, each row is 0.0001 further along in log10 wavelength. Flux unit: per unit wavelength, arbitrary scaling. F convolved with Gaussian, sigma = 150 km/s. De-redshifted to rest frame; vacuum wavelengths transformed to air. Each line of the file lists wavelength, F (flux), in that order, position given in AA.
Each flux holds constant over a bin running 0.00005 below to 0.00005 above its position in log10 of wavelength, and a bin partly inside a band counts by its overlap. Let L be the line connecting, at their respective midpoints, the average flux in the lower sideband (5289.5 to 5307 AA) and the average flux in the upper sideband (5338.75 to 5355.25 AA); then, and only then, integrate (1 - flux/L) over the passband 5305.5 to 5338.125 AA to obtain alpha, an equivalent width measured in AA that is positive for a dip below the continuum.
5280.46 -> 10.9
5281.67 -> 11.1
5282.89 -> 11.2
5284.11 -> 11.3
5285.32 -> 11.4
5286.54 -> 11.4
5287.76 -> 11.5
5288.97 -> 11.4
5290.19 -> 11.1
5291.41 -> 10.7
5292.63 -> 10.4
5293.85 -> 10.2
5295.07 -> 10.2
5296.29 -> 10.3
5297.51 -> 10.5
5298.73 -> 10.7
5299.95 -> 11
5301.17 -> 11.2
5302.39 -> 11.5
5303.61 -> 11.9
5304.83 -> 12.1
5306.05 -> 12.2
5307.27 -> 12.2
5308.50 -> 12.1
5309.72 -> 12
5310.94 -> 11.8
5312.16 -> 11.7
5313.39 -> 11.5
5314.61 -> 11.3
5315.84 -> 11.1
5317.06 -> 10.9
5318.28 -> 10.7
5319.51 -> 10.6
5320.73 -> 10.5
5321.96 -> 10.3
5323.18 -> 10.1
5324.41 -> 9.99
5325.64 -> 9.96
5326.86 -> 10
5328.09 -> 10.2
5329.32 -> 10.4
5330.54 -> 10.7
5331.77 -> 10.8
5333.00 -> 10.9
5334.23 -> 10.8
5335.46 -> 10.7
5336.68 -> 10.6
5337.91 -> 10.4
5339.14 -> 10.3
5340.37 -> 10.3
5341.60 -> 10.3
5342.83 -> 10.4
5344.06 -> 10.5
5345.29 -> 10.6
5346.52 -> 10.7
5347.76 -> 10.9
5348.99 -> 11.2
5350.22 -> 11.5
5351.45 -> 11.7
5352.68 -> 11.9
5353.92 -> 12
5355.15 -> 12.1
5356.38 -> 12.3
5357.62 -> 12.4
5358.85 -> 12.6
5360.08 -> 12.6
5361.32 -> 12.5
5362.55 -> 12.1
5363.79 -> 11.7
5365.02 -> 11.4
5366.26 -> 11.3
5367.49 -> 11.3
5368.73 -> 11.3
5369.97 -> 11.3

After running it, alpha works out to 0.3 AA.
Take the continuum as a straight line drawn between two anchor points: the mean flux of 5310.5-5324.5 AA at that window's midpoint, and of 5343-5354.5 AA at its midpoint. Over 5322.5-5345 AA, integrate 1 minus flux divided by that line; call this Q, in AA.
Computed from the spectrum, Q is 1.3 AA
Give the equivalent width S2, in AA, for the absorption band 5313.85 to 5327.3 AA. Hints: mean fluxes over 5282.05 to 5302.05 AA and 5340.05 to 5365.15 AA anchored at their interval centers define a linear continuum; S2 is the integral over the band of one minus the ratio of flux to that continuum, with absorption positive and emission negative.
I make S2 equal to 0.8 AA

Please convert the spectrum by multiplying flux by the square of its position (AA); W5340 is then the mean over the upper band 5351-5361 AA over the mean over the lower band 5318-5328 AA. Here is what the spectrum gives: 1.21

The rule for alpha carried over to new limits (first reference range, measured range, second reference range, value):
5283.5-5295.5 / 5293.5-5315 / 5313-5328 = -1.20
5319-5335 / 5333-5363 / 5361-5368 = -0.42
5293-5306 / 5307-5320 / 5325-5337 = -0.78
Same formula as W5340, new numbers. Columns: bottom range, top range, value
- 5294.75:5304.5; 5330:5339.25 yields 0.99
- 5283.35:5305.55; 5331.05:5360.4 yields 1.03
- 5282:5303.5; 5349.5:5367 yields 1.12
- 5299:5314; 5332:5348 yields 0.91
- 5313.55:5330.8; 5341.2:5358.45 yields 1.09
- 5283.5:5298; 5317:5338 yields 0.98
